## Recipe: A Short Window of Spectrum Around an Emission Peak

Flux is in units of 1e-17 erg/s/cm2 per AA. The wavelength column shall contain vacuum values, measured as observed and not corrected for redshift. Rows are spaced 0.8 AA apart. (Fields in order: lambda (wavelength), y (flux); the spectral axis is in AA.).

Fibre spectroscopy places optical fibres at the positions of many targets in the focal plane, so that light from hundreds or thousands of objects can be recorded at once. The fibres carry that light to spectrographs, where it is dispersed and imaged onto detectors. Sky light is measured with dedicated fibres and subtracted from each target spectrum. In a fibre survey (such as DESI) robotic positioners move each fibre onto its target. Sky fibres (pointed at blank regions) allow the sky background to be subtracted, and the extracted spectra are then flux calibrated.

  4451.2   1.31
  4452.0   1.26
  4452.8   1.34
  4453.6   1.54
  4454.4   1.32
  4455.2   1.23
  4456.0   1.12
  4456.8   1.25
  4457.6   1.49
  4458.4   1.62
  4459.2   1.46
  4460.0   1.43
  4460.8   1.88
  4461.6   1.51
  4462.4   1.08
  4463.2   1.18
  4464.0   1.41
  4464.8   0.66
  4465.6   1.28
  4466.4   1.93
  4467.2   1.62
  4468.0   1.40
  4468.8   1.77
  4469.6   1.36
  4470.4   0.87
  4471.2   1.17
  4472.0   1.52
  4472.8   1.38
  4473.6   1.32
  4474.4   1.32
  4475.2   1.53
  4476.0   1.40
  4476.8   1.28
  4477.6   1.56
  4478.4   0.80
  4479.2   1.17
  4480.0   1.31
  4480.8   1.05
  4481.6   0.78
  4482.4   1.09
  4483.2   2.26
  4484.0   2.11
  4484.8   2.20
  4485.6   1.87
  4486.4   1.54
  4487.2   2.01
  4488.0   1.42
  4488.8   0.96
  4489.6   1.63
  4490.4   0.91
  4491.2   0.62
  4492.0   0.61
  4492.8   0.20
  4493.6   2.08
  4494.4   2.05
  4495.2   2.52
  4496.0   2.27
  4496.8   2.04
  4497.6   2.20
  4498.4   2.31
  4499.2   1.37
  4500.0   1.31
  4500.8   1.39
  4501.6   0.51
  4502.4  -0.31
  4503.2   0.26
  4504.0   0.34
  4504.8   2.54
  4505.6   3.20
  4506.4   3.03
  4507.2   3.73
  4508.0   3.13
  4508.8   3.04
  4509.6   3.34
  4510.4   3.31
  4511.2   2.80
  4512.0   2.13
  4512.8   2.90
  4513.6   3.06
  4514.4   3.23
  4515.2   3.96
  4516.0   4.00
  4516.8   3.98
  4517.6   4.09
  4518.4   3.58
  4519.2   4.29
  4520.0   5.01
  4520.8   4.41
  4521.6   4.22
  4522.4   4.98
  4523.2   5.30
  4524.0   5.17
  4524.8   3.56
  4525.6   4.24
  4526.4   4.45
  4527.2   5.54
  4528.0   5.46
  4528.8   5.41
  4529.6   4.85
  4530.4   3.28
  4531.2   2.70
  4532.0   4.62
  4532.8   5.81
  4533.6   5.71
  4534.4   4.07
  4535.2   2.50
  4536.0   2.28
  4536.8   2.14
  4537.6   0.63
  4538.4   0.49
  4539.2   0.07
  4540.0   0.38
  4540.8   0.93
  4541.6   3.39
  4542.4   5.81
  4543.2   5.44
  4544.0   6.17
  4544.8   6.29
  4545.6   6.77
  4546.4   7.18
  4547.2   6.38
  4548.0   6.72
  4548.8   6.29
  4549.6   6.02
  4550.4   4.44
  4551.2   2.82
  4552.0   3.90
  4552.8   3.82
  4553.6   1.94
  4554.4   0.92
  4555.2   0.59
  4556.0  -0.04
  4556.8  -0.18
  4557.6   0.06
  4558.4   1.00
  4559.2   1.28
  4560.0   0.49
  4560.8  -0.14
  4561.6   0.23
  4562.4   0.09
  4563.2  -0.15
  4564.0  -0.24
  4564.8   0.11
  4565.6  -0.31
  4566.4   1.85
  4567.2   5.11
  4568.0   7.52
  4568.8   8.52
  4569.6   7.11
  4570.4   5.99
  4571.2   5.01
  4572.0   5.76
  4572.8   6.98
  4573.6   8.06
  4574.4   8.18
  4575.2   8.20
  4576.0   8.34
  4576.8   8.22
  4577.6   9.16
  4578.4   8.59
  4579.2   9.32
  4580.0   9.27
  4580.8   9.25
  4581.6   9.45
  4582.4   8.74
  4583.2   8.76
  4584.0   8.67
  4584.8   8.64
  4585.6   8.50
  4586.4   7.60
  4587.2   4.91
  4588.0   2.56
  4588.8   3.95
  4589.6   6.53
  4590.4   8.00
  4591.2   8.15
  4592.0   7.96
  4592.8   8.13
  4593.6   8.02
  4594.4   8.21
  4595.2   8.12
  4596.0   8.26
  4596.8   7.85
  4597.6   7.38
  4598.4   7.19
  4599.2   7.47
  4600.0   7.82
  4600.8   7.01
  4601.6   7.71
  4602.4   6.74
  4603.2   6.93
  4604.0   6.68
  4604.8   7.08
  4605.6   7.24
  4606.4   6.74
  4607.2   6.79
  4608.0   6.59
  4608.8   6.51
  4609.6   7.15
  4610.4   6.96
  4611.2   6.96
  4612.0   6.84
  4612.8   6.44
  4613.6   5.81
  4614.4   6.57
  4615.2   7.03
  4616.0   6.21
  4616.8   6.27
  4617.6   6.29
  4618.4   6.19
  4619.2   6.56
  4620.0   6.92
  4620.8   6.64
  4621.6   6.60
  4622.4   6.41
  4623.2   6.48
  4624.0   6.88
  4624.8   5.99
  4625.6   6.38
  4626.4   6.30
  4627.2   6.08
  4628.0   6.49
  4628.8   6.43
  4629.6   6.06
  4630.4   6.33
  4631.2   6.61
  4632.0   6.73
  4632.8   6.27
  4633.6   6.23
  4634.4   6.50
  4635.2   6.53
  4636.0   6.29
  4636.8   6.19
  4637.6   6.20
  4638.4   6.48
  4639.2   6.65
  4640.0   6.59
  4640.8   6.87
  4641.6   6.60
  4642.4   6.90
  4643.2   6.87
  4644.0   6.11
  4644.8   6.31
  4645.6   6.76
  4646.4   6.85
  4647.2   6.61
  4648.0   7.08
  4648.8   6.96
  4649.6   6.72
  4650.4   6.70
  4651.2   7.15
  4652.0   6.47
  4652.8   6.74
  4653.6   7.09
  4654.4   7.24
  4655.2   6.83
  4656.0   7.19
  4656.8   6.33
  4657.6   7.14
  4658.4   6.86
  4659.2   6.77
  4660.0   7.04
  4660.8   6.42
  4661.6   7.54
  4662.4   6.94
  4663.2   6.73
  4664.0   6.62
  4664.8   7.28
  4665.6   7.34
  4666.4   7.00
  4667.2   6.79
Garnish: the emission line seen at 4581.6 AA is Lyman alpha 1216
